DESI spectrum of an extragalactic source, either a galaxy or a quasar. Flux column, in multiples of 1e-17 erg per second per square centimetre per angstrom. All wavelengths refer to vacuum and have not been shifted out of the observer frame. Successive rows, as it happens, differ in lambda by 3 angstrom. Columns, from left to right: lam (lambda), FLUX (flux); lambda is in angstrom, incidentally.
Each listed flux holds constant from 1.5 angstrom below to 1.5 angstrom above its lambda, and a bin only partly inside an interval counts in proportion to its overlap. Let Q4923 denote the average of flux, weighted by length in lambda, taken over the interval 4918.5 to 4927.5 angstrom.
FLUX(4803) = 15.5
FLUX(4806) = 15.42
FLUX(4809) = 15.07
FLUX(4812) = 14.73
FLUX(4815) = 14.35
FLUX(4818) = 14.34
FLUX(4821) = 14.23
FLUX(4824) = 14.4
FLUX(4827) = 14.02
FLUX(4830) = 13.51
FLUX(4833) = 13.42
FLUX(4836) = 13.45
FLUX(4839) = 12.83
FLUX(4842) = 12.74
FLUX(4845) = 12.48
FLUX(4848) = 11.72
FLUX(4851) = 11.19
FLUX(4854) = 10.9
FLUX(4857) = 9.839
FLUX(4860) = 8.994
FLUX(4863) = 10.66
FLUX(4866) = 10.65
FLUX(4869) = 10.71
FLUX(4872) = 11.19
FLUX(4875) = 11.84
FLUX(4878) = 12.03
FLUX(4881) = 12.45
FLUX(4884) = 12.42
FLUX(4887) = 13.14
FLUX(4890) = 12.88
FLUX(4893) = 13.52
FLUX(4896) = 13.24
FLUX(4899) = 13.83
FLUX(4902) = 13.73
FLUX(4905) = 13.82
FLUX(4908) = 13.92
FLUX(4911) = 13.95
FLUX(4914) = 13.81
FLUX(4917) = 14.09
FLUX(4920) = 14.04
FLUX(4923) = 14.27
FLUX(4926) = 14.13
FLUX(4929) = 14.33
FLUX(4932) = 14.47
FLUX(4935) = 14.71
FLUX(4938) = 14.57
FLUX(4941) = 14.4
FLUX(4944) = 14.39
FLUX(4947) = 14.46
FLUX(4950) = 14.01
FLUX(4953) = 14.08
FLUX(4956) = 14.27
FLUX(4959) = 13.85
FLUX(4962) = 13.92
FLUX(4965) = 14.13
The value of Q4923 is 14.1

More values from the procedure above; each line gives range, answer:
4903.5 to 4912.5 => 13.9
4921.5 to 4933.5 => 14.3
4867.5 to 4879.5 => 11.4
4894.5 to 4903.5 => 13.6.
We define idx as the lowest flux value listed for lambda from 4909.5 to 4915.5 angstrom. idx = 13.81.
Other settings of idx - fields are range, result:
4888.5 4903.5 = 12.88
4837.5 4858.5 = 9.839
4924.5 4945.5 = 14.13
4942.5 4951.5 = 14.01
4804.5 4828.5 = 14.02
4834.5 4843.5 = 12.74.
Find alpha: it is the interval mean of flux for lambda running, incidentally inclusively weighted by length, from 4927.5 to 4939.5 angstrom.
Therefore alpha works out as 14.5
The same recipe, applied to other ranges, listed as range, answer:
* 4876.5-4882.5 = 12.2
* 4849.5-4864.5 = 10.3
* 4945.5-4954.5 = 14.2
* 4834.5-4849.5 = 12.6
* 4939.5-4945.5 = 14.4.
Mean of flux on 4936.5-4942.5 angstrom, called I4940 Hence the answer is 14.5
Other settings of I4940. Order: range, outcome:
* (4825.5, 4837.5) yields 13.6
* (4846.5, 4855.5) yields 11.3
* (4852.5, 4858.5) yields 10.4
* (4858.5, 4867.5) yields 10.1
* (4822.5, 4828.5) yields 14.2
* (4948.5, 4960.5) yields 14.1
